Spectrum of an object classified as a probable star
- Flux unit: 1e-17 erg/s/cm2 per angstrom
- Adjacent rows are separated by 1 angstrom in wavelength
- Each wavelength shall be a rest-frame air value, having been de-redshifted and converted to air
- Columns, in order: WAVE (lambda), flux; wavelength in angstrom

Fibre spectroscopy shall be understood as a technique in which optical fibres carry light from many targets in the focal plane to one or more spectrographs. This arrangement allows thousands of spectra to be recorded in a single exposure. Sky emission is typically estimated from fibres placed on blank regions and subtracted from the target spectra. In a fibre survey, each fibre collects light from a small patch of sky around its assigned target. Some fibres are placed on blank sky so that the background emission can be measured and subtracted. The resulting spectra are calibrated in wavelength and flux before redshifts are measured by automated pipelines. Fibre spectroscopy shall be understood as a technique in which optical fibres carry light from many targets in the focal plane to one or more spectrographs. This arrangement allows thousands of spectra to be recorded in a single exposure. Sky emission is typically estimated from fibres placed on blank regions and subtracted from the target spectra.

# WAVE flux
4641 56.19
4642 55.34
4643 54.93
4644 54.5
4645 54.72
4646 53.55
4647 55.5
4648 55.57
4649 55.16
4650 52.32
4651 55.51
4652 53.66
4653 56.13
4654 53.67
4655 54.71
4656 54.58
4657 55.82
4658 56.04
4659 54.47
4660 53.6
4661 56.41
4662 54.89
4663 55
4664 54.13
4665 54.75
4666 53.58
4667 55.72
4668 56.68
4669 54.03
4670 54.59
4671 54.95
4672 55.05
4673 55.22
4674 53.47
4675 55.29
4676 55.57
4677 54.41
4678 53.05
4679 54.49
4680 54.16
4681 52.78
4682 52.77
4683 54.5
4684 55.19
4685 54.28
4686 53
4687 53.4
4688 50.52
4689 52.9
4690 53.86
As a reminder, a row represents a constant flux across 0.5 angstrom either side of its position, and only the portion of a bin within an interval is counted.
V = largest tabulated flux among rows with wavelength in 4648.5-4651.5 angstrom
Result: 55.51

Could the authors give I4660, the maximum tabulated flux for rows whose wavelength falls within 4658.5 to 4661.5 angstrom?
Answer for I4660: 56.41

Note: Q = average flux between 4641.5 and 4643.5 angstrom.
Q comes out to 55.1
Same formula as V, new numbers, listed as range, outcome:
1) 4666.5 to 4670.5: 56.68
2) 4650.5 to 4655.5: 56.13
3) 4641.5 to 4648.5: 55.57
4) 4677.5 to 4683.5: 54.5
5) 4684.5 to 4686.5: 54.28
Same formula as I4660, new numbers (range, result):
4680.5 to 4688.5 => 55.19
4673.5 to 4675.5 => 55.29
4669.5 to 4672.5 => 55.05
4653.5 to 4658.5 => 56.04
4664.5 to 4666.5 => 54.75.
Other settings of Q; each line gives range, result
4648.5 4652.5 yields 54.2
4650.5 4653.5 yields 55.1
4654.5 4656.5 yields 54.6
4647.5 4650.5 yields 54.3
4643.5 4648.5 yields 54.8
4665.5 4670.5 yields 54.9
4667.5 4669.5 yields 55.4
